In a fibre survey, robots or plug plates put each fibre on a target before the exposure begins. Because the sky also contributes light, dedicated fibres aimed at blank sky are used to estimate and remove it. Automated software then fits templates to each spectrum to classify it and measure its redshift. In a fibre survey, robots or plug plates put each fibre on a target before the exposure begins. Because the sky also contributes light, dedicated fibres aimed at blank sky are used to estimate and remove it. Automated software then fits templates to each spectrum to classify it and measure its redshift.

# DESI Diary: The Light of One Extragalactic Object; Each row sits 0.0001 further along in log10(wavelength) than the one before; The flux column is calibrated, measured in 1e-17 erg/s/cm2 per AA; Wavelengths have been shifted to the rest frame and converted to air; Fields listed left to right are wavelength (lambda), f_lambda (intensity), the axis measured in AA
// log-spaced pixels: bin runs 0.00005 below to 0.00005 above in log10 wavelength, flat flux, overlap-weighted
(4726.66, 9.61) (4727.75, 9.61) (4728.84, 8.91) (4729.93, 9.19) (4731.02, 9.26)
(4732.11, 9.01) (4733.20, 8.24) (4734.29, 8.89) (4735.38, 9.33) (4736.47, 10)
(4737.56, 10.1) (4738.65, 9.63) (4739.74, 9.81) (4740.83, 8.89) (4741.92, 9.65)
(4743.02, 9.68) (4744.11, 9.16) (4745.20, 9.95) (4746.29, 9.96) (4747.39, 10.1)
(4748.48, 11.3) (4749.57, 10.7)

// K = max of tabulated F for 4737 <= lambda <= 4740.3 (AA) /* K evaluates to 10.1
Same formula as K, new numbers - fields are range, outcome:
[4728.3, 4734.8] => 9.26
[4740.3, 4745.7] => 9.95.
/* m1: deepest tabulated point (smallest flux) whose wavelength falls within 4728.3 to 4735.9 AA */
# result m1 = 8.24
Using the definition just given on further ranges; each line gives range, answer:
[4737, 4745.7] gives 8.89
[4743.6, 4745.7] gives 9.16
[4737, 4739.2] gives 9.63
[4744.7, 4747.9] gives 9.95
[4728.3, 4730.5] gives 8.91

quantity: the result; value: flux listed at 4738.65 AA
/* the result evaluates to 9.63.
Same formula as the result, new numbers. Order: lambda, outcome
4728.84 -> 8.91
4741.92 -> 9.65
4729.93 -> 9.19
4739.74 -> 9.81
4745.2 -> 9.95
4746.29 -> 9.96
